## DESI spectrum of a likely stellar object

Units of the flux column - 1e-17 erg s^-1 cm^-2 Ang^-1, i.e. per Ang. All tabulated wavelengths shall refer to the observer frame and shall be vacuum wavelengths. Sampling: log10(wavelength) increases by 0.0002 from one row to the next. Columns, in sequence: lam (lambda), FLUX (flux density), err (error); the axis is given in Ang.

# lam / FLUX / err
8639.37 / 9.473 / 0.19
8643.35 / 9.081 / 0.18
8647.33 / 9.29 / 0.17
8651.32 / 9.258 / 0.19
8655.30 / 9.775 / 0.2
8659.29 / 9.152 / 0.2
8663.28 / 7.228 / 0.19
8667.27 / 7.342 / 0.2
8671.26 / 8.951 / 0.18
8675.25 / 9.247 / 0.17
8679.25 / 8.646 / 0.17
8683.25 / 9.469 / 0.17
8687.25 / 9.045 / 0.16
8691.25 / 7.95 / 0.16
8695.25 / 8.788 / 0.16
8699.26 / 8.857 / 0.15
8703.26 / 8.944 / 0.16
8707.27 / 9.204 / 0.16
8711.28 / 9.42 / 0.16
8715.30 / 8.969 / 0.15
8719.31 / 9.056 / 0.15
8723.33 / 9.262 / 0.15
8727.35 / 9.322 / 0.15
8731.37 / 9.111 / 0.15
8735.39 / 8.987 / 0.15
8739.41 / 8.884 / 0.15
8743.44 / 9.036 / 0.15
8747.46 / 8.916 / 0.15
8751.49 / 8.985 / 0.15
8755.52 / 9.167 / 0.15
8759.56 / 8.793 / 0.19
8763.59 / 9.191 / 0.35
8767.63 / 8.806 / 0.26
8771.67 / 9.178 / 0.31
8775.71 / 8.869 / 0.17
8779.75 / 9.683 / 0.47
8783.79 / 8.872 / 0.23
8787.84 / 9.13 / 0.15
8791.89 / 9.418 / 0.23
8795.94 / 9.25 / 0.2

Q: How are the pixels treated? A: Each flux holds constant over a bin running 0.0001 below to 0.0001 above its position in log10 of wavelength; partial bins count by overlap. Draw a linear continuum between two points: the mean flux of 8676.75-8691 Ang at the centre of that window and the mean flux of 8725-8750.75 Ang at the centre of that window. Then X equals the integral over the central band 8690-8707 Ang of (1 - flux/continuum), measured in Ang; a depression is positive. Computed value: 0.4 Ang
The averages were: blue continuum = 8.92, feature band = 8.73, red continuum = 9.04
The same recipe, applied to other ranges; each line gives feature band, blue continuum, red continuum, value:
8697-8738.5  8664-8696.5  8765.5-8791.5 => -1.40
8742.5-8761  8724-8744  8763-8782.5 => 0.25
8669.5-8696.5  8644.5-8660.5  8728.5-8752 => 1.07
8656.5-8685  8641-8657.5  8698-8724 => 2.03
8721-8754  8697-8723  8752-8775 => -0.06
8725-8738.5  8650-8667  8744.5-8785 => -0.28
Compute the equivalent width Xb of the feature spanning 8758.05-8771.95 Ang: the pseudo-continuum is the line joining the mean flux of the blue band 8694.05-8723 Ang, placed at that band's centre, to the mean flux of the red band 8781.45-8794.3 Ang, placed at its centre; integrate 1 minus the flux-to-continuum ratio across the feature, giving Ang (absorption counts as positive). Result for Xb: 0.2 Ang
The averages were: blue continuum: 9.05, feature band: 8.98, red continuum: 9.16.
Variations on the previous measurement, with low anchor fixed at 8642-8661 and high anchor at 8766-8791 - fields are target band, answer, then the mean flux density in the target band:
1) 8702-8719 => 0.2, 9.13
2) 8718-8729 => 0.0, 9.22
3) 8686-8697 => 0.8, 8.56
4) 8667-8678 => 0.7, 8.71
